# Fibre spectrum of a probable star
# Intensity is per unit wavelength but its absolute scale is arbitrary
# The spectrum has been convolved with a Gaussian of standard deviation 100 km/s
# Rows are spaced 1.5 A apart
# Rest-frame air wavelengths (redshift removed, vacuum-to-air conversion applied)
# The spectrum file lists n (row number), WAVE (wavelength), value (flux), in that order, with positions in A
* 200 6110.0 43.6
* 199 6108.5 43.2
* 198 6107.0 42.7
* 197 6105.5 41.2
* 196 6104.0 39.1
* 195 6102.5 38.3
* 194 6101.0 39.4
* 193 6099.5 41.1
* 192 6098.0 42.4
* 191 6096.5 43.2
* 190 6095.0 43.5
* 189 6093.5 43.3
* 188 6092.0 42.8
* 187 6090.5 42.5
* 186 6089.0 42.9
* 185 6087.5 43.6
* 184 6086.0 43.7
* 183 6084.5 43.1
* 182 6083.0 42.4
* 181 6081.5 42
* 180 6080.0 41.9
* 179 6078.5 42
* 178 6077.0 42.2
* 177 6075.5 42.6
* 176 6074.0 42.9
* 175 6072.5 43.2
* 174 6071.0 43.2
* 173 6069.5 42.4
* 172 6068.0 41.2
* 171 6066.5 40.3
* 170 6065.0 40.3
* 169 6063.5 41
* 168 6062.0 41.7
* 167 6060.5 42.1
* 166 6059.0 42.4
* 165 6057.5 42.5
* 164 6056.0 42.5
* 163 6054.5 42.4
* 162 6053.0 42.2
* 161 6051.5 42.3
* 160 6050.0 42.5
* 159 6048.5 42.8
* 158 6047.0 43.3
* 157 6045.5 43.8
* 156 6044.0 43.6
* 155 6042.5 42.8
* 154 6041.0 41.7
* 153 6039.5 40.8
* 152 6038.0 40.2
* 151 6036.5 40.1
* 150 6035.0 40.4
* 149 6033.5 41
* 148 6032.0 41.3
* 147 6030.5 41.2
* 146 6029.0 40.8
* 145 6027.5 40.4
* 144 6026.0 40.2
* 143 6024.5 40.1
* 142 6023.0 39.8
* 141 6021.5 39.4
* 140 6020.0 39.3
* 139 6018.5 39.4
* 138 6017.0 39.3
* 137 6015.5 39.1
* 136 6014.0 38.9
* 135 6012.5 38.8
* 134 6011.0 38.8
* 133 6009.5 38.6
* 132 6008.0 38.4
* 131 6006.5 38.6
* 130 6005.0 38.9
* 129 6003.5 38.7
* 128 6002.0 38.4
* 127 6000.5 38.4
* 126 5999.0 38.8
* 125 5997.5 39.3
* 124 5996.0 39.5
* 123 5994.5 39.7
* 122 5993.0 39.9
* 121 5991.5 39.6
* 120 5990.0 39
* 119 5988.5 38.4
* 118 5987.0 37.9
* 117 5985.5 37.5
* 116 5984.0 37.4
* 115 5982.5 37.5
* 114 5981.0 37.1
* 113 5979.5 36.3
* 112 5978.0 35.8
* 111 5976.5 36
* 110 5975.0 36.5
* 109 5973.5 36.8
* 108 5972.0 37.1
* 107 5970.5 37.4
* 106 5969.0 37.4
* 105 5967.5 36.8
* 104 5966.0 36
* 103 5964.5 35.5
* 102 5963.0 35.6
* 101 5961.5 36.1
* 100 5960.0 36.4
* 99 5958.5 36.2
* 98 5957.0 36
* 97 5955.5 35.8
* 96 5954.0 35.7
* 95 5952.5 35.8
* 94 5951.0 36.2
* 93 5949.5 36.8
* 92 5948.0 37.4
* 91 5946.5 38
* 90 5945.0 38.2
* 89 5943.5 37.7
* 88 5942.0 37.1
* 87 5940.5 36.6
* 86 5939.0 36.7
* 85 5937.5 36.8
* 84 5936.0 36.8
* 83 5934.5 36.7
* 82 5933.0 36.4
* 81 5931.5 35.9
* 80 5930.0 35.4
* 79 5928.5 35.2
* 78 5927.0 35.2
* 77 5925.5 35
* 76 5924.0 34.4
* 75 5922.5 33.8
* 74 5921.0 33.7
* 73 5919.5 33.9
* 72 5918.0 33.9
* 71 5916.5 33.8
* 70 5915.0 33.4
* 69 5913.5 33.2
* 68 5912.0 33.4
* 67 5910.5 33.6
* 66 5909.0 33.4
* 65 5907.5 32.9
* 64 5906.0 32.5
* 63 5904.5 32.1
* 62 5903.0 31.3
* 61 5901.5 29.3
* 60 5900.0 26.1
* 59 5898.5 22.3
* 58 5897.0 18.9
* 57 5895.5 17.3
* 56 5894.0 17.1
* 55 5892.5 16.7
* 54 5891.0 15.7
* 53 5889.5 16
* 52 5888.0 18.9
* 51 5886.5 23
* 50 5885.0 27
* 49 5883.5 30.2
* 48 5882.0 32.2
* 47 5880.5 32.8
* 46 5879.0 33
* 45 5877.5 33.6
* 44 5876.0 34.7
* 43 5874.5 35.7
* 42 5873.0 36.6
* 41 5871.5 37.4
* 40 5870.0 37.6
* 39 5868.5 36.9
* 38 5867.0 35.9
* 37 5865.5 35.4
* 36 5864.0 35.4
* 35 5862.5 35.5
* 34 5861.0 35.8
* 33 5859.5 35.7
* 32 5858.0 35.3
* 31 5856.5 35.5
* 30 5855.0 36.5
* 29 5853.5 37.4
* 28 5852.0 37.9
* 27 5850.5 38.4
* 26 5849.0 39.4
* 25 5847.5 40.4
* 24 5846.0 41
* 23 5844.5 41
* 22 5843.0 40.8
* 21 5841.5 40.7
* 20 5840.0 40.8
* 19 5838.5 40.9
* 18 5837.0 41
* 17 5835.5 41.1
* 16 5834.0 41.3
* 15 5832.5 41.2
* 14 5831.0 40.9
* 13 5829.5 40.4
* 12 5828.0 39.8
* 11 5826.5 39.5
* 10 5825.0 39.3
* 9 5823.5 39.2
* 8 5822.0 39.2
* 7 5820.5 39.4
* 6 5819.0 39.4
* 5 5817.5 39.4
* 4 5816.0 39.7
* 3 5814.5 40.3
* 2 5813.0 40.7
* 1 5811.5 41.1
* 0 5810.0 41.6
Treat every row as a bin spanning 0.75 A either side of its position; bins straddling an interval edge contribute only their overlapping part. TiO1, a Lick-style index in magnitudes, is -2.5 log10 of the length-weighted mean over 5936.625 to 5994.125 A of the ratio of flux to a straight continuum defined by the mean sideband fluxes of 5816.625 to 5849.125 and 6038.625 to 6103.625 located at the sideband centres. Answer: 0.12 mag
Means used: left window 40.3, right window 42.2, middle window 37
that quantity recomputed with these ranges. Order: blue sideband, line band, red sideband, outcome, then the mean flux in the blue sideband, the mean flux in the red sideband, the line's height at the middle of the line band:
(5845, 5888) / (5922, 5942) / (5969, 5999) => 0.02 mag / 35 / 37.8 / 36.6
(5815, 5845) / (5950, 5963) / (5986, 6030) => 0.10 mag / 40.2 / 39.2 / 39.5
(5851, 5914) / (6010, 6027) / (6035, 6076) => 0.01 mag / 30.7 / 42.1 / 39.6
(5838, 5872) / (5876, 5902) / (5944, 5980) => 0.47 mag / 37.9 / 36.5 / 37.4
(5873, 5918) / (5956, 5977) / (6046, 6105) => -0.08 mag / 28.2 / 42.1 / 33.7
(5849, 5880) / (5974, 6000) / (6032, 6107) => 0.05 mag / 36.1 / 42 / 39.6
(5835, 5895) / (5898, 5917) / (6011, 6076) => 0.14 mag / 33.8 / 41.3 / 35.6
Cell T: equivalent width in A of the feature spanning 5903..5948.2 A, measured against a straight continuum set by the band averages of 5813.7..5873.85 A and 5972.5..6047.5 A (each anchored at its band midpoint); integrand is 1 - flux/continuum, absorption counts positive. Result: 4.6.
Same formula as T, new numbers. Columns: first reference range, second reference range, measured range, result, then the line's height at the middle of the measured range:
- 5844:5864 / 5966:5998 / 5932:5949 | 0.2 A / 37.7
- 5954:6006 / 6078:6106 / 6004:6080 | -2.1 A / 40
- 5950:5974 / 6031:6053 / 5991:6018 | 0.2 A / 39.3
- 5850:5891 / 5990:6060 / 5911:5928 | 0.7 A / 35.4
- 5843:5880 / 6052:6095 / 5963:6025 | 3.3 A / 40.3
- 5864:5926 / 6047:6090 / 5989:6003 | -0.7 A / 37.2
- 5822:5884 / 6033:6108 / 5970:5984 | 1.2 A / 40.2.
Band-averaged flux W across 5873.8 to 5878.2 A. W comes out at 34.7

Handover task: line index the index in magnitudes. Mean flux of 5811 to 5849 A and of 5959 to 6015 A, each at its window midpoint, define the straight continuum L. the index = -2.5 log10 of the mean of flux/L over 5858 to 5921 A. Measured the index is 0.28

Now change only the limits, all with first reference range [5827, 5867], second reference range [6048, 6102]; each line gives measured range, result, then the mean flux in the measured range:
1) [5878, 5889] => 0.37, 28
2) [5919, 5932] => 0.15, 34.7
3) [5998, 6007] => 0.07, 38.7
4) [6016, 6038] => 0.04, 40.2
